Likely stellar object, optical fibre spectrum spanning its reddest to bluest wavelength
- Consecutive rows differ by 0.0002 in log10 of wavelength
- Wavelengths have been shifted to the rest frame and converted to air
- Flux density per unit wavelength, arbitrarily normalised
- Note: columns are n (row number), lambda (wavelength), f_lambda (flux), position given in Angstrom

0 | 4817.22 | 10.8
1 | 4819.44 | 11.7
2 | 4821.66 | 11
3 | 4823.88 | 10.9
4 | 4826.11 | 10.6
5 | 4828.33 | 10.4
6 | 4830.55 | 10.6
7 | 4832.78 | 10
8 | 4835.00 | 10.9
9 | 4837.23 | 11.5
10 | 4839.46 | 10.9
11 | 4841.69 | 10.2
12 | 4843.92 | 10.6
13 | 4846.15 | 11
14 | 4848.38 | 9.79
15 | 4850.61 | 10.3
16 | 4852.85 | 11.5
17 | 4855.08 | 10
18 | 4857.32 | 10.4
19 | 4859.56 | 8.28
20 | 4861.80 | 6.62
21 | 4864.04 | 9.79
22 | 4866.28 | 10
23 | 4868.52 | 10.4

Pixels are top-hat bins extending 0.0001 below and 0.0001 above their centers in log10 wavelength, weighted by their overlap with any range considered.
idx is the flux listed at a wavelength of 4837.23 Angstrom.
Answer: 11.5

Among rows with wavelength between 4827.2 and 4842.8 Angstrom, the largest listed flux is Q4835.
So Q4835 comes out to 11.5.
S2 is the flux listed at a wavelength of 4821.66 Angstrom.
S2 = 11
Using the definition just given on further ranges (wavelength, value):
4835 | 10.9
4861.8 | 6.62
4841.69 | 10.2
